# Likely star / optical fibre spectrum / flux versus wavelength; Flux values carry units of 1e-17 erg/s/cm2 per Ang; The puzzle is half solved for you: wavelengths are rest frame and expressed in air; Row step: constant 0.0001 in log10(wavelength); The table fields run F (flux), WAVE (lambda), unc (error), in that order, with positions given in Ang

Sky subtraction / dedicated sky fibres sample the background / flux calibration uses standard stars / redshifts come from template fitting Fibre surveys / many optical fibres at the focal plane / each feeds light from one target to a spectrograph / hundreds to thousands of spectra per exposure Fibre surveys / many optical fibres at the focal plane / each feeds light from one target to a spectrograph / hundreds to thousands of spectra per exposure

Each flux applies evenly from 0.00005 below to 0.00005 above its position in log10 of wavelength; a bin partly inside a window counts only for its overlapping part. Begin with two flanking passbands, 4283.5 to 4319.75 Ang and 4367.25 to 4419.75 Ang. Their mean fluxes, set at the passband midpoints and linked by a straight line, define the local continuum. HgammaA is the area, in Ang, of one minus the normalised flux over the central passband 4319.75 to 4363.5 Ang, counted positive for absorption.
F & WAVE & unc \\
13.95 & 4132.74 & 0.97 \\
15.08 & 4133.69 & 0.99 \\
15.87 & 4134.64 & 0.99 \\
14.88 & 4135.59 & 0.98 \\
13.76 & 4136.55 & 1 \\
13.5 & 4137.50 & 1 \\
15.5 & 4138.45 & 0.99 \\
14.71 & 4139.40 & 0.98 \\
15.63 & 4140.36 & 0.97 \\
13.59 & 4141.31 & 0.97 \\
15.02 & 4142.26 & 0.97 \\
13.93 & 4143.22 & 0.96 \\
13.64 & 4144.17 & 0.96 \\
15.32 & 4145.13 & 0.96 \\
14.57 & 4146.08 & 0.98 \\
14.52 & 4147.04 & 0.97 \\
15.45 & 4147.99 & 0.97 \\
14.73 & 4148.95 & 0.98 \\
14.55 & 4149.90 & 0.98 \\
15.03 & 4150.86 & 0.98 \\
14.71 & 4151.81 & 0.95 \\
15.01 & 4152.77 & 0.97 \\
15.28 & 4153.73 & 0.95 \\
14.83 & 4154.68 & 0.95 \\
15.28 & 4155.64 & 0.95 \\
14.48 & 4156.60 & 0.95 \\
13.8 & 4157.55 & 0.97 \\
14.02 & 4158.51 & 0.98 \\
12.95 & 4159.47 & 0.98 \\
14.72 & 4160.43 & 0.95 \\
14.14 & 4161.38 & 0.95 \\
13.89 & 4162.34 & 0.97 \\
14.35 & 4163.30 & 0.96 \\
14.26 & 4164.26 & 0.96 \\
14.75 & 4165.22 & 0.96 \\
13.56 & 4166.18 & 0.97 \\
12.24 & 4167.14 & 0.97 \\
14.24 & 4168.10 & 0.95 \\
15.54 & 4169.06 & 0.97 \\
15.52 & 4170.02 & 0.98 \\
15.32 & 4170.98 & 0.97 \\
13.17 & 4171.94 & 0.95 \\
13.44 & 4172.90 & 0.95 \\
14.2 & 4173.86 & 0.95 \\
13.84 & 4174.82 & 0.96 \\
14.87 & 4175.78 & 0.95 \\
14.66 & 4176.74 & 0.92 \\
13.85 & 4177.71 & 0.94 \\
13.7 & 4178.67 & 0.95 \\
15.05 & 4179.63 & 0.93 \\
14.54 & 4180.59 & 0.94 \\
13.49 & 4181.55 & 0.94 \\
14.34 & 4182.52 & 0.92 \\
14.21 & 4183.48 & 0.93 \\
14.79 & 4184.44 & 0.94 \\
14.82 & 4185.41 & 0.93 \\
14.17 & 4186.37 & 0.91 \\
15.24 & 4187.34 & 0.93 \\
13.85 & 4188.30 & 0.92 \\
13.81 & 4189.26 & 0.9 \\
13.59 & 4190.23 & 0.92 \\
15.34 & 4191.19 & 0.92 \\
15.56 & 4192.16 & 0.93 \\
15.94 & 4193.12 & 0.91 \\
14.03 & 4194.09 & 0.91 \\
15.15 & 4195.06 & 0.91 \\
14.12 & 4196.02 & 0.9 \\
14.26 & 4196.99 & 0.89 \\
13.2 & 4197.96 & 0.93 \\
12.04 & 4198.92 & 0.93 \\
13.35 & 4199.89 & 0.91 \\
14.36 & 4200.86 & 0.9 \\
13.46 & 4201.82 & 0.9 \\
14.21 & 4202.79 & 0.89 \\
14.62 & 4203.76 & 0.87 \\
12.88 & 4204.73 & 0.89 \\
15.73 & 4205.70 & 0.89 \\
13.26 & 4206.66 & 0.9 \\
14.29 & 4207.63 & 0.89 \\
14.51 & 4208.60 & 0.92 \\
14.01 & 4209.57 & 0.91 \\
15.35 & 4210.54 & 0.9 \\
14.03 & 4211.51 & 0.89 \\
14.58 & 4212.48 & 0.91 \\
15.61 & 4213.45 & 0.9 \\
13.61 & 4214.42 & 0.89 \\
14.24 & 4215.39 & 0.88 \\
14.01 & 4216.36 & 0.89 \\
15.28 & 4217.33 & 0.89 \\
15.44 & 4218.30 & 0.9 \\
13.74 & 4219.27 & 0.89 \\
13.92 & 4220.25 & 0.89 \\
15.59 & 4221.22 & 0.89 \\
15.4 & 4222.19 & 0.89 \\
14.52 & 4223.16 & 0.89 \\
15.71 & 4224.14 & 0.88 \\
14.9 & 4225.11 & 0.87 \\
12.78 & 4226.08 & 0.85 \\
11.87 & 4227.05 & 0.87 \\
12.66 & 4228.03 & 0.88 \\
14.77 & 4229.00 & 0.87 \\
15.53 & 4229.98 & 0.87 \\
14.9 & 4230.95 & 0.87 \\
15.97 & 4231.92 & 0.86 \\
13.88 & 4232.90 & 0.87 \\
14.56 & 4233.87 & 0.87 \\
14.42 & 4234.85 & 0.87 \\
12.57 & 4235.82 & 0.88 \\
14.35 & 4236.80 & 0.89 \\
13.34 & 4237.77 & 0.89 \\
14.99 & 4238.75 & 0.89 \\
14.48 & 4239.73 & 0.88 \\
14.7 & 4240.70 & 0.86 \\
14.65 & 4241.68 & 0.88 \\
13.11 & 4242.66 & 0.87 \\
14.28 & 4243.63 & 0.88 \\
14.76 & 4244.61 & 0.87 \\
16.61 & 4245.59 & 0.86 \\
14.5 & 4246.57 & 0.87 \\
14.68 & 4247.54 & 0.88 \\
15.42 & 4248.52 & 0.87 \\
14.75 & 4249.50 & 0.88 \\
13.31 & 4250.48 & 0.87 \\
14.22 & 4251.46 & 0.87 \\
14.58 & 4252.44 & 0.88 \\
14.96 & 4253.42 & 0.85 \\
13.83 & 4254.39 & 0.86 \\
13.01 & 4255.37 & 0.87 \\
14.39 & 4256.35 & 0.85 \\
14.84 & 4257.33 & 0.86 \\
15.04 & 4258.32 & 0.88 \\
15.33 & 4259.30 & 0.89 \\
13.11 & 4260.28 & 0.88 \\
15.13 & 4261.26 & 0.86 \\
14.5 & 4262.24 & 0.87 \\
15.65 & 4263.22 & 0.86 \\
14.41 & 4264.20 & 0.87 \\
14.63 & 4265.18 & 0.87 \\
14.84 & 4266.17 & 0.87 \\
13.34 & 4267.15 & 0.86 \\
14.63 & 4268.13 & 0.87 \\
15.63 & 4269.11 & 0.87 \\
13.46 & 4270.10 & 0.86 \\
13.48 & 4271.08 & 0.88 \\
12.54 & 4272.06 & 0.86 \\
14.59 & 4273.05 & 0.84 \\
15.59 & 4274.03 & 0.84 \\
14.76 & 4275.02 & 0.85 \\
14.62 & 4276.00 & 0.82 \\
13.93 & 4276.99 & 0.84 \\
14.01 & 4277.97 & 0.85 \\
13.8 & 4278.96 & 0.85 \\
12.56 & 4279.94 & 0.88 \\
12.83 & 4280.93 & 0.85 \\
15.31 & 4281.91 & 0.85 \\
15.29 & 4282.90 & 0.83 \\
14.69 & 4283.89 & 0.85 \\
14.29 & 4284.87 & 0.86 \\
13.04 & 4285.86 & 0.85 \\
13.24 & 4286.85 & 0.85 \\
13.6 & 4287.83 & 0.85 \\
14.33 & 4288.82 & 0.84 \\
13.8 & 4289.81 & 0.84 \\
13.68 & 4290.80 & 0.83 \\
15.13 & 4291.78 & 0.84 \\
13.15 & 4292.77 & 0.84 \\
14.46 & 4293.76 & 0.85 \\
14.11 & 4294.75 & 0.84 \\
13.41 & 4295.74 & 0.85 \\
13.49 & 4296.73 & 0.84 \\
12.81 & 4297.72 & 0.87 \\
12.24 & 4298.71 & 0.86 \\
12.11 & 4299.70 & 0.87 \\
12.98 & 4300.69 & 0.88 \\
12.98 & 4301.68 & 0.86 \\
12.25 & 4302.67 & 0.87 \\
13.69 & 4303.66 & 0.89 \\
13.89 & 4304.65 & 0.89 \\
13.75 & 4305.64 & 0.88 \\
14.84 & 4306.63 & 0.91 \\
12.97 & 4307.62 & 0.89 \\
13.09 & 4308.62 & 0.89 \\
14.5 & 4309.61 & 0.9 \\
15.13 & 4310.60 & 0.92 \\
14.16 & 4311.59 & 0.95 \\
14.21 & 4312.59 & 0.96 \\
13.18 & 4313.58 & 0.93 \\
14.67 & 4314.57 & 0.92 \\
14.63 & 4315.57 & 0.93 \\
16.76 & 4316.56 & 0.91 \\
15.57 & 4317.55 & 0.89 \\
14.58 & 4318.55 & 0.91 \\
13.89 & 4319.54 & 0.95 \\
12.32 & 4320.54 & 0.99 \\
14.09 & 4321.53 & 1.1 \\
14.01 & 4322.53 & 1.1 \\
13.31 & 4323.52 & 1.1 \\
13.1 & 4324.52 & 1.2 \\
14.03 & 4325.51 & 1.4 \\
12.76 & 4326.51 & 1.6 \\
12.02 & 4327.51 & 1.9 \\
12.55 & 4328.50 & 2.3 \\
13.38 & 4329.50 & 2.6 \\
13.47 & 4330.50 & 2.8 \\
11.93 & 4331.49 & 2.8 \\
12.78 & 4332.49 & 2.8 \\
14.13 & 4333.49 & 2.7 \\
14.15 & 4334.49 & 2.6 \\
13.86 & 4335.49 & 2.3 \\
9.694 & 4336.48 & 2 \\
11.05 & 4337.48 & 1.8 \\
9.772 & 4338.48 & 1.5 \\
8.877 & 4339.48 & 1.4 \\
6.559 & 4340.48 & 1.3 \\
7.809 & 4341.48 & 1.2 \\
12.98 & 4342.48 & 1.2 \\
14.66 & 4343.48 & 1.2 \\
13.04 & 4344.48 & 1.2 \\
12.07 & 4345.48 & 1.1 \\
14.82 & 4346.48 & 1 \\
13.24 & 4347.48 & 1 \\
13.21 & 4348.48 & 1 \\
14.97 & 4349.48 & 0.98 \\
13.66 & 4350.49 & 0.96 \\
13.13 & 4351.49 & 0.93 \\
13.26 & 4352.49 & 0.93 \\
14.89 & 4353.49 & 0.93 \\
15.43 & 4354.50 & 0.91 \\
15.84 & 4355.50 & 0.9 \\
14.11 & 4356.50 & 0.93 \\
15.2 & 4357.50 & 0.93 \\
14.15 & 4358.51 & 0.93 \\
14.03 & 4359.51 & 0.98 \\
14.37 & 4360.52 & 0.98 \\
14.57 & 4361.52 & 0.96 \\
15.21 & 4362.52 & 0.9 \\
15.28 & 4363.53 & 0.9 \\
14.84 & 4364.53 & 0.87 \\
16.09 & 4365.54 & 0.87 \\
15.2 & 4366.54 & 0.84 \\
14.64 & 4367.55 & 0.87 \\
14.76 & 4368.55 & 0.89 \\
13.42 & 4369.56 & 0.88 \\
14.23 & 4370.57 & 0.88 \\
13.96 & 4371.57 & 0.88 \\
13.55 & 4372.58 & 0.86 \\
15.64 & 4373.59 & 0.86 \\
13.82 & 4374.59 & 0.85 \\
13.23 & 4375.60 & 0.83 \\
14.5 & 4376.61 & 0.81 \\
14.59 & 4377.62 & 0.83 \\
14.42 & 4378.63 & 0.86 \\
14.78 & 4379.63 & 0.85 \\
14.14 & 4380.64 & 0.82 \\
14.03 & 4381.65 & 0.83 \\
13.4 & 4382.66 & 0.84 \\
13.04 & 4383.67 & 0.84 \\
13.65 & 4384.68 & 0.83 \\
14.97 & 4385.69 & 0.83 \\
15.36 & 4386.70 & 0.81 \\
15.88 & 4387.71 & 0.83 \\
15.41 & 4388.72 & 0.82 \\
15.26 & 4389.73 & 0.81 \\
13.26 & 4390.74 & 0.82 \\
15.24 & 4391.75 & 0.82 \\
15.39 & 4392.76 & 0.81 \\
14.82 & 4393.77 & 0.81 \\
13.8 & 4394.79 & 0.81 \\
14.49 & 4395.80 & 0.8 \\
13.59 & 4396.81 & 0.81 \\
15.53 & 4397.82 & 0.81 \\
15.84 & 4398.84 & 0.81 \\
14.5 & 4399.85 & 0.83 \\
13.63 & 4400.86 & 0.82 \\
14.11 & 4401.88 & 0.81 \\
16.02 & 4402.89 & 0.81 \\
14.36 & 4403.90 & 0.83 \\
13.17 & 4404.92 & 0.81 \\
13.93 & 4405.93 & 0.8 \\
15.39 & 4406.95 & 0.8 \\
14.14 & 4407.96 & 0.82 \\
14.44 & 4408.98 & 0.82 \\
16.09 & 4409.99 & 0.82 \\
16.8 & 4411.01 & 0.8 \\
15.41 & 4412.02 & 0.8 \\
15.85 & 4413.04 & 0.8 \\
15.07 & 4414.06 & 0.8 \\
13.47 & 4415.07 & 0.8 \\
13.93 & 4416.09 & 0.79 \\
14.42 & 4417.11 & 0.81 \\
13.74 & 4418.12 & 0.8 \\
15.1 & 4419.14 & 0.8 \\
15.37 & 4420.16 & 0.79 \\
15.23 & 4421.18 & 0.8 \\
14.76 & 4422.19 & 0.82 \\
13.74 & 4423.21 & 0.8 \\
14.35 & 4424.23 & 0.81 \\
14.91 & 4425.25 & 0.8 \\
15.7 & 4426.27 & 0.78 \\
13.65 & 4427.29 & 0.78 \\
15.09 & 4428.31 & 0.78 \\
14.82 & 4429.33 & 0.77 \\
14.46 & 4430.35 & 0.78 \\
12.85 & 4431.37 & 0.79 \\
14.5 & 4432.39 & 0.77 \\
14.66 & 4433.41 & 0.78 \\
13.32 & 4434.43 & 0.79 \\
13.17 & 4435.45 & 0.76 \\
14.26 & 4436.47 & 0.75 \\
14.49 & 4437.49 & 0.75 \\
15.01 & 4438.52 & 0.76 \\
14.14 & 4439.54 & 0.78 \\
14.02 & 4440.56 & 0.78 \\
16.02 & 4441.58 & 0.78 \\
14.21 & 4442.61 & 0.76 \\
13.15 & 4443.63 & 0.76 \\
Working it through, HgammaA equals 3.3 Ang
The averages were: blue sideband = 13.9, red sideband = 14.5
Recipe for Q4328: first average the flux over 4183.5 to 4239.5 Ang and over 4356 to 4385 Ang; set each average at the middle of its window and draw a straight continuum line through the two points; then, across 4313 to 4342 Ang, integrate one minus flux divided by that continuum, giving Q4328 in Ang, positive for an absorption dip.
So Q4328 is 3.3 Ang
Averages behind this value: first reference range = 14.3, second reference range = 14.4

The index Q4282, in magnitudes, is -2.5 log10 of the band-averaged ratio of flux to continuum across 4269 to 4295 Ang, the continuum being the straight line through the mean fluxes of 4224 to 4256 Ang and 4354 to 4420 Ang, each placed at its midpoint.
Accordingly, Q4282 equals 0.03 mag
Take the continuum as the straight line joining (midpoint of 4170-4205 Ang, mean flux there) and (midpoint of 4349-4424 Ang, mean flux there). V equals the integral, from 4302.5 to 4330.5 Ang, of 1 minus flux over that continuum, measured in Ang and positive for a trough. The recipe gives 1.20 Ang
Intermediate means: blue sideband 14.2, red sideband 14.6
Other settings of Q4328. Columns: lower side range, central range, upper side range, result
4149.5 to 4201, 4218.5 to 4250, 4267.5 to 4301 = -0.85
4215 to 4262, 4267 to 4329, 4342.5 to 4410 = 2.54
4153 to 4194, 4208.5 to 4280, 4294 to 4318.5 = -1.66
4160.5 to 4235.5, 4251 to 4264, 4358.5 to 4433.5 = -0.09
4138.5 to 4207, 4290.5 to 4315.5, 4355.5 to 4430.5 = 1.48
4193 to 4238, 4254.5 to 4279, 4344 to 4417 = -0.06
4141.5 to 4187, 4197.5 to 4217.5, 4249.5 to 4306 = 0.19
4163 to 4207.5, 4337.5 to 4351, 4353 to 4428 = 2.42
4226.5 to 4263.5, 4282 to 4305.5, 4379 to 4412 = 1.39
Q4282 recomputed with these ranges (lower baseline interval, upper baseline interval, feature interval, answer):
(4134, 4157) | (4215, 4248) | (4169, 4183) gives 0.023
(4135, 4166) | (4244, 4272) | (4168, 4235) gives 0.011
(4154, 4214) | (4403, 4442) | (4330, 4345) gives 0.236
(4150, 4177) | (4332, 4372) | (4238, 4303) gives -0.022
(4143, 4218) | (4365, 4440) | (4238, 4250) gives -0.022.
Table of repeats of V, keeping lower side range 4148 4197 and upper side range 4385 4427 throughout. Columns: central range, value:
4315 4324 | 0.18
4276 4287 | 0.48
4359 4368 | -0.12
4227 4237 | 0.20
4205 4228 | 0.15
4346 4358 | 0.32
